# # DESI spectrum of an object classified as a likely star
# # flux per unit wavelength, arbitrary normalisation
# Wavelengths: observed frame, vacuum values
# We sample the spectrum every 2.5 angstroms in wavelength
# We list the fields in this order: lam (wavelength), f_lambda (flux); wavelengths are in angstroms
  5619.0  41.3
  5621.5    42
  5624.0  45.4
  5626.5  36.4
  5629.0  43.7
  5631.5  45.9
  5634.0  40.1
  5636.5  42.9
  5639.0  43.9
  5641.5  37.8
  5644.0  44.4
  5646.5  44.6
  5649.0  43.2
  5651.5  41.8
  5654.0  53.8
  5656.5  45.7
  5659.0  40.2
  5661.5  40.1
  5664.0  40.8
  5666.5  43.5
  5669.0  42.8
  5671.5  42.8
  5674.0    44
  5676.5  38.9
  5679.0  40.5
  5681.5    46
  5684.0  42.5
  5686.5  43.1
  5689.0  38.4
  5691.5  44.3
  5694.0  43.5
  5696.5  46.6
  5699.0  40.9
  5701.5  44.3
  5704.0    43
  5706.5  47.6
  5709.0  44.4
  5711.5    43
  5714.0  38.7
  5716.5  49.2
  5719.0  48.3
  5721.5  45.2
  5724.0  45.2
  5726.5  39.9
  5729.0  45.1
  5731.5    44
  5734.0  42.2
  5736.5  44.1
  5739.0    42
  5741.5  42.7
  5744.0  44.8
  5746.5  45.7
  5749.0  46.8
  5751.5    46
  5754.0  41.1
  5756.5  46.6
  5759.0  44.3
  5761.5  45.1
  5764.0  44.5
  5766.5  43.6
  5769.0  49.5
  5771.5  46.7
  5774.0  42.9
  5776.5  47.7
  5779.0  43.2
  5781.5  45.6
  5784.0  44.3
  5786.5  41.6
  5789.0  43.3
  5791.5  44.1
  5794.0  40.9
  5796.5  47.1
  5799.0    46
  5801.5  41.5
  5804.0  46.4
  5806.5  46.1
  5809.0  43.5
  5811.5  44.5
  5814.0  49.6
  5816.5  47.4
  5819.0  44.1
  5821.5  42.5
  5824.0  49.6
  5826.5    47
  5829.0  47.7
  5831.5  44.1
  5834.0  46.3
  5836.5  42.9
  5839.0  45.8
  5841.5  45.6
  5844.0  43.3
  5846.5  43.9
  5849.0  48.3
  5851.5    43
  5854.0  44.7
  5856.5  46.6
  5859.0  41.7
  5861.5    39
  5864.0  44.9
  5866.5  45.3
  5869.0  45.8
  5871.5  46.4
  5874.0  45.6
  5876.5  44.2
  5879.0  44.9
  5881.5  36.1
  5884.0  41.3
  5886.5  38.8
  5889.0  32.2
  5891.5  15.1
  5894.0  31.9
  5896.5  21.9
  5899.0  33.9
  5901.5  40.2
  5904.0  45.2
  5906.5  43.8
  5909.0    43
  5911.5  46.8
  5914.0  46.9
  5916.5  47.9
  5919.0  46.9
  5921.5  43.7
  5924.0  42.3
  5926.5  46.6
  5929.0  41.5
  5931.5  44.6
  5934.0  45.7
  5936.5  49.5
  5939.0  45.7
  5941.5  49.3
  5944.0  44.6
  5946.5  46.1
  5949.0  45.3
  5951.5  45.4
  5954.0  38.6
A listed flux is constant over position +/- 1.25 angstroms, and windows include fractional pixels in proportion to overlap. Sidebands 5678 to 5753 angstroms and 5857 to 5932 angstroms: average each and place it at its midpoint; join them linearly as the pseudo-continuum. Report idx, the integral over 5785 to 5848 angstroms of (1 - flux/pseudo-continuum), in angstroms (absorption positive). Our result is -4.1 angstroms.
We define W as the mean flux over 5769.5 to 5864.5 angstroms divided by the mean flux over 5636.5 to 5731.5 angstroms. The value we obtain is 1.03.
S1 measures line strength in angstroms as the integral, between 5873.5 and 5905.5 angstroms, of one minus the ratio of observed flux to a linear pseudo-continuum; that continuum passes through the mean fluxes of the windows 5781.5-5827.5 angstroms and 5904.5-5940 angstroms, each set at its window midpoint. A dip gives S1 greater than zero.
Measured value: 6.5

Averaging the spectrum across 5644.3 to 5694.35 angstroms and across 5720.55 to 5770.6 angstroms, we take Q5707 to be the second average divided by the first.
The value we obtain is 1.0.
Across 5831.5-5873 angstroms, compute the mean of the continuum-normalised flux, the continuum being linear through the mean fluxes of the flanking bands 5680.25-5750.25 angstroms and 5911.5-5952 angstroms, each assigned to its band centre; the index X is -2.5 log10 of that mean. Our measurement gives 0.01 mag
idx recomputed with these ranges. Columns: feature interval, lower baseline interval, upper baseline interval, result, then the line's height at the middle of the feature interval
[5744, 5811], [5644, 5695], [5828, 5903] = -4.51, 41.9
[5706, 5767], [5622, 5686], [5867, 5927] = -3.38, 42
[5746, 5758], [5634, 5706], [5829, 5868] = -0.41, 43.7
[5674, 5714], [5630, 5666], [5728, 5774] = 0.78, 43.9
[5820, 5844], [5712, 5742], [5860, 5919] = -2.35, 41.5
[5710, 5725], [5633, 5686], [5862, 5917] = -0.99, 42.2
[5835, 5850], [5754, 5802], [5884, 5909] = -2.23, 39.1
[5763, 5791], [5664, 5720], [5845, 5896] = -1.78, 42.1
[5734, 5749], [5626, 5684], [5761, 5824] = 0.07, 44.2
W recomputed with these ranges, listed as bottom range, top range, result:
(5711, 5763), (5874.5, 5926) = 0.89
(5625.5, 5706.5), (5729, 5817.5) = 1.04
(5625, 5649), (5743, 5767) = 1.06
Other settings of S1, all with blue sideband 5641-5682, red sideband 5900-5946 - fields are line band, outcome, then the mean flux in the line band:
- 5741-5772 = -0.98 angstroms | 45.2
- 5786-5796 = 0.27 angstroms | 42.9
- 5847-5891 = 2.28 angstroms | 42.4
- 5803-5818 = -0.66 angstroms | 46.2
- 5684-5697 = 0.11 angstroms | 42.9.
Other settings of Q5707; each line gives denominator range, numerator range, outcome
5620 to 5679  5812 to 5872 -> 1.06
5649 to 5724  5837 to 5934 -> 0.96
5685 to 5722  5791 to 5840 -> 1.03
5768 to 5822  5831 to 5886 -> 0.98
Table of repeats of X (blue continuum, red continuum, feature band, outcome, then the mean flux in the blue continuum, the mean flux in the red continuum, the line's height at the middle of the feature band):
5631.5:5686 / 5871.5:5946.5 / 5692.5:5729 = -0.04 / 42.9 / 41.5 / 42.7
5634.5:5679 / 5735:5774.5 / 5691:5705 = 0.00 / 42.9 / 44.8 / 43.7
